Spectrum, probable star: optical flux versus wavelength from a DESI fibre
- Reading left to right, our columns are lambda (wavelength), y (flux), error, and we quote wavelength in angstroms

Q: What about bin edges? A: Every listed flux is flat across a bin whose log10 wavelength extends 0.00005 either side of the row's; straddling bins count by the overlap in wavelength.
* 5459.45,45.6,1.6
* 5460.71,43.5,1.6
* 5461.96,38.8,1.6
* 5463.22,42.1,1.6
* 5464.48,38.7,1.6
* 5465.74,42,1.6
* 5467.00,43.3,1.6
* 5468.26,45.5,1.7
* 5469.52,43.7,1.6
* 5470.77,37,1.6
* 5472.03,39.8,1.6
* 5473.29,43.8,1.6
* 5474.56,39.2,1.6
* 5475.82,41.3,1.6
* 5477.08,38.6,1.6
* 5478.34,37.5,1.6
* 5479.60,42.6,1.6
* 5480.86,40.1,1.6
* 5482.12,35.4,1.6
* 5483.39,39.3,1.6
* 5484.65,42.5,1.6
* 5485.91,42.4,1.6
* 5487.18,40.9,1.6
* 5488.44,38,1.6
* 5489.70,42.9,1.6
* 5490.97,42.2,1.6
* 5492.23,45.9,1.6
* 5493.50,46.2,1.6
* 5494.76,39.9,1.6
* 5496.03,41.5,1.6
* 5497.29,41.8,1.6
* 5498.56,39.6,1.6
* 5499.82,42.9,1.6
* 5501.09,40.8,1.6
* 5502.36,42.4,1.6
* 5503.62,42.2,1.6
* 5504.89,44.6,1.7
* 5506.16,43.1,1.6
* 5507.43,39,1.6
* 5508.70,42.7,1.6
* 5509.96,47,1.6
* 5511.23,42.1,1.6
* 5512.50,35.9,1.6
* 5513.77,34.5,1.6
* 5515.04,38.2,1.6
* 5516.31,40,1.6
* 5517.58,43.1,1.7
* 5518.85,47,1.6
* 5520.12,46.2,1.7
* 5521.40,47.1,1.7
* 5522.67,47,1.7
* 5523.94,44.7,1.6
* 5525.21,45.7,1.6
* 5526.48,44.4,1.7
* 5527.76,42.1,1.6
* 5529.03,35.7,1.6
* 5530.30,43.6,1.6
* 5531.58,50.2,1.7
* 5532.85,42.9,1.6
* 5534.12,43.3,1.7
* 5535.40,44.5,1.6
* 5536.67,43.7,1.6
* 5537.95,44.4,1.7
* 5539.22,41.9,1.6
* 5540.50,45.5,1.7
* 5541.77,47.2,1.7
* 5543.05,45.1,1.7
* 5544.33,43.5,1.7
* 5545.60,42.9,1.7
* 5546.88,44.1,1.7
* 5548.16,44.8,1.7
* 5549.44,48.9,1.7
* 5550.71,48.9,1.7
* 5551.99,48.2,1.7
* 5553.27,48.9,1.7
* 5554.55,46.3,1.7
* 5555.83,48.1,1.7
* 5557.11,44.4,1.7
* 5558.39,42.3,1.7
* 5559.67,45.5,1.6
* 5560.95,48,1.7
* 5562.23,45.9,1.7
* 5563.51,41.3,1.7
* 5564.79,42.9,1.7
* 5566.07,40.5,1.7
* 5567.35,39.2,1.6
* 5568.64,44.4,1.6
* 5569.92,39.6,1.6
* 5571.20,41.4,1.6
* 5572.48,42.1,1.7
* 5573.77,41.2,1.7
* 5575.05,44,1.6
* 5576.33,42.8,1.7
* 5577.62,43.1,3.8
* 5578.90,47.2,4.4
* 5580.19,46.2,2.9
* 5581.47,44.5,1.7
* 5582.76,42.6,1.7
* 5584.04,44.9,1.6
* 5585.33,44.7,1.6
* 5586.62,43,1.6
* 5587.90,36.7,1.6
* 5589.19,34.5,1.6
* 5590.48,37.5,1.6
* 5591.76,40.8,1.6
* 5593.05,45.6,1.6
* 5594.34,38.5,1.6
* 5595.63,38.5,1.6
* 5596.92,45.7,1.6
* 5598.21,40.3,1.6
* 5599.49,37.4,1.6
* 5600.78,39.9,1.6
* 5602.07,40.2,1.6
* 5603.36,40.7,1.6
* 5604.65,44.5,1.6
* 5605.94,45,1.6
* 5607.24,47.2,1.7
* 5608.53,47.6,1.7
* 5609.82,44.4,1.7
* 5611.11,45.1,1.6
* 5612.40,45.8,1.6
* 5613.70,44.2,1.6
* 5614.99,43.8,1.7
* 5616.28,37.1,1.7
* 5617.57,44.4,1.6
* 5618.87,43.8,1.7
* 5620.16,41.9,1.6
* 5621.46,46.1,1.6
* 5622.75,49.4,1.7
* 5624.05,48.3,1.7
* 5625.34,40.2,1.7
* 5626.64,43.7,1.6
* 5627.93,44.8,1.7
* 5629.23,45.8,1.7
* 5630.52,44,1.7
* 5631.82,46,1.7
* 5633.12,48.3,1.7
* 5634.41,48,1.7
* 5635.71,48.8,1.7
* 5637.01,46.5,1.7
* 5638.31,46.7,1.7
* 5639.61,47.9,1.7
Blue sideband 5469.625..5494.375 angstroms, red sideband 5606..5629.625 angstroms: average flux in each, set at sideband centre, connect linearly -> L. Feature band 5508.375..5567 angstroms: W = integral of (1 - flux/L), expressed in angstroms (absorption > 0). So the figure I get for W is -2.4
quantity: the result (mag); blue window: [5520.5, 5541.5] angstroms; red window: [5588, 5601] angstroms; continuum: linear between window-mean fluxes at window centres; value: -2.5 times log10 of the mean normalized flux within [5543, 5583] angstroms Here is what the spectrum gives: -0.06 mag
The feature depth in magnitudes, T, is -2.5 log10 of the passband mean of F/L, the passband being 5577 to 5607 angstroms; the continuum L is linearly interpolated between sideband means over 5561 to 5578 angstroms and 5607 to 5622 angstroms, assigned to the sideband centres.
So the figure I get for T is 0.04 mag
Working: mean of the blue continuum 42.4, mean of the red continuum 44.2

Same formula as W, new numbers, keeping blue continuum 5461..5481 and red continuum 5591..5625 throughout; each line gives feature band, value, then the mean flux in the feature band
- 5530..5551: -1.42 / 45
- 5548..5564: -1.50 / 46.4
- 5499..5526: -0.65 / 42.7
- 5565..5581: 0.00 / 42.7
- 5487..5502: -0.21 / 41.9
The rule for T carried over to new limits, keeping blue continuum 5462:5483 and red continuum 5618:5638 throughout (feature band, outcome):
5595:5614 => 0.05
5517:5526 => -0.09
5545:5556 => -0.09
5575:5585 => -0.01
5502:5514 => 0.00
